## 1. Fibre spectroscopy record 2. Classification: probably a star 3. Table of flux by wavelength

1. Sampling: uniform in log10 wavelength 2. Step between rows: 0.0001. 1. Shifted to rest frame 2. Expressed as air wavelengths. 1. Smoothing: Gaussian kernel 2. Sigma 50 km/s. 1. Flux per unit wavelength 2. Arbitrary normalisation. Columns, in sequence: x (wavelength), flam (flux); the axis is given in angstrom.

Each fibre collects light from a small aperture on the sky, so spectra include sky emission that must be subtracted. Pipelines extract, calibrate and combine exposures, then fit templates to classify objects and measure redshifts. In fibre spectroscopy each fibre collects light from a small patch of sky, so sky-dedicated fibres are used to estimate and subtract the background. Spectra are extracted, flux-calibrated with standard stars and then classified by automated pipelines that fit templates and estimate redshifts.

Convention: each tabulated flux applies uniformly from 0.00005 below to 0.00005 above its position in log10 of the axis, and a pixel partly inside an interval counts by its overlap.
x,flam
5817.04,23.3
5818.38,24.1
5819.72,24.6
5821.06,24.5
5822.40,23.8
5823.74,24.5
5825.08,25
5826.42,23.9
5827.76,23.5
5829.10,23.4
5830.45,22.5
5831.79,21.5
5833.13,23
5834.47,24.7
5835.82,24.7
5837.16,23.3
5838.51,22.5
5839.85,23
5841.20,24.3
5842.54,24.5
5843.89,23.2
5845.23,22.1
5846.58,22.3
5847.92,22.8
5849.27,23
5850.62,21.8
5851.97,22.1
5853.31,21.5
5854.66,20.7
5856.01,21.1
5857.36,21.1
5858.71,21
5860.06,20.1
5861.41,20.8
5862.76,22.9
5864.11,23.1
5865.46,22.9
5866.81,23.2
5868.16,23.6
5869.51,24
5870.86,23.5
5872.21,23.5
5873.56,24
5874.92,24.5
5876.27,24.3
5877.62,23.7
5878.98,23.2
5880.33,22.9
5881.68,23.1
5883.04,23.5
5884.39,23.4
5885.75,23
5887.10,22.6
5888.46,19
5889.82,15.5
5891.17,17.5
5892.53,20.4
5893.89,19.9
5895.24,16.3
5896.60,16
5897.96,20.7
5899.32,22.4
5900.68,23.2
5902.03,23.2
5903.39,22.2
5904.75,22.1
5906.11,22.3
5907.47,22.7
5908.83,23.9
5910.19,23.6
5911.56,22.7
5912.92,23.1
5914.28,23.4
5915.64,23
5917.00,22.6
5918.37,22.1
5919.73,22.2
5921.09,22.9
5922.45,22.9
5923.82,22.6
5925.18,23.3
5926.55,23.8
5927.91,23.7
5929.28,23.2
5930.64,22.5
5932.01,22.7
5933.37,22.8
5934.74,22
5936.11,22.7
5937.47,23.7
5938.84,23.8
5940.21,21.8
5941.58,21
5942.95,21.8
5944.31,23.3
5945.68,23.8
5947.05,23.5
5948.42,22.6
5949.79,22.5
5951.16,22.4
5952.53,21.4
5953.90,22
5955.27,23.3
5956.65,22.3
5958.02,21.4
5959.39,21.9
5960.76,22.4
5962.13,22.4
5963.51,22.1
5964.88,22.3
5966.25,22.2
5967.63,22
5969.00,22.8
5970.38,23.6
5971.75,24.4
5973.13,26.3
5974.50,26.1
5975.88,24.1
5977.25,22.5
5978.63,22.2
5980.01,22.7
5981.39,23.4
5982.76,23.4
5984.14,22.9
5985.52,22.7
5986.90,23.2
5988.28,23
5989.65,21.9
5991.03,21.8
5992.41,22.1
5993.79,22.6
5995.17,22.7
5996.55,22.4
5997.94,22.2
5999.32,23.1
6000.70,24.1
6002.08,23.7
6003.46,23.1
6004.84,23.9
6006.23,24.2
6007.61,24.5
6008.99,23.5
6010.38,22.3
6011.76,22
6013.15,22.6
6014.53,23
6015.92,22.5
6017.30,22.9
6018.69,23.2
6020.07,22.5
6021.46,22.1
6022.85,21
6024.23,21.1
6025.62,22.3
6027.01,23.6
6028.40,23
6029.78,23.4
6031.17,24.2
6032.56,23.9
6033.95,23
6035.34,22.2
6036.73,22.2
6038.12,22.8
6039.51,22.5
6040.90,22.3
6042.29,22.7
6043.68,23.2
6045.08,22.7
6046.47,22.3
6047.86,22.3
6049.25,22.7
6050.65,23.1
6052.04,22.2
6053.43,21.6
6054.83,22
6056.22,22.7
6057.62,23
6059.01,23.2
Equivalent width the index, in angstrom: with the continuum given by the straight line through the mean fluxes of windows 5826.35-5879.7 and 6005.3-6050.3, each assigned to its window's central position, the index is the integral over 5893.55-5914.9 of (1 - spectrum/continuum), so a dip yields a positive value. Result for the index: 1.01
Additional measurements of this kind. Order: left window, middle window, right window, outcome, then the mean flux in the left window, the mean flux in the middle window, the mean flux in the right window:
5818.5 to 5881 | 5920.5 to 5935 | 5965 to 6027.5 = 0.0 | 23.1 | 23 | 23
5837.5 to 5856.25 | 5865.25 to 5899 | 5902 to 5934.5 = 1.4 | 22.5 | 21.8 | 22.9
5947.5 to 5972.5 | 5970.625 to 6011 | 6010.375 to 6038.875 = -1.3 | 22.5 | 23.3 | 22.7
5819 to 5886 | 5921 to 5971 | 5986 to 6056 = 0.6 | 23.1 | 22.6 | 22.7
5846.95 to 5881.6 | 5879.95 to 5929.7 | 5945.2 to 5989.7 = 1.8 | 22.6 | 21.9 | 22.9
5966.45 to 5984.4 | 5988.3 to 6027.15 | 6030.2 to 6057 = 0.7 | 23.5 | 22.7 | 22.7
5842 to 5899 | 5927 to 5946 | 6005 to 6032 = -0.4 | 21.9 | 22.8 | 22.9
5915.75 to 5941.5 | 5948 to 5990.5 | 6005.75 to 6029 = -0.2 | 22.8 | 22.9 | 22.7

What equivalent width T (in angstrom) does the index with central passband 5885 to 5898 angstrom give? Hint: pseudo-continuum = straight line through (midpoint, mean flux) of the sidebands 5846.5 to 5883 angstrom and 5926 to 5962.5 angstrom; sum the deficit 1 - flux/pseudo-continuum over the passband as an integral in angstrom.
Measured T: 2.1 angstrom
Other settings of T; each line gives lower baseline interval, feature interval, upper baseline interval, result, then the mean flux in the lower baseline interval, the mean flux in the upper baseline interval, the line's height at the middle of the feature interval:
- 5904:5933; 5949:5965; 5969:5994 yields 0.6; 22.9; 23.3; 23.1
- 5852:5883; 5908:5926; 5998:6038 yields -0.1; 22.7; 23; 22.8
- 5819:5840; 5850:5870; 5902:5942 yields 1.2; 23.7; 22.8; 23.4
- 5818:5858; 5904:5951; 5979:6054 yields 0.2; 23.1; 22.8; 22.9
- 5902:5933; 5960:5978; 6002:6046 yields -0.3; 22.9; 22.9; 22.9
